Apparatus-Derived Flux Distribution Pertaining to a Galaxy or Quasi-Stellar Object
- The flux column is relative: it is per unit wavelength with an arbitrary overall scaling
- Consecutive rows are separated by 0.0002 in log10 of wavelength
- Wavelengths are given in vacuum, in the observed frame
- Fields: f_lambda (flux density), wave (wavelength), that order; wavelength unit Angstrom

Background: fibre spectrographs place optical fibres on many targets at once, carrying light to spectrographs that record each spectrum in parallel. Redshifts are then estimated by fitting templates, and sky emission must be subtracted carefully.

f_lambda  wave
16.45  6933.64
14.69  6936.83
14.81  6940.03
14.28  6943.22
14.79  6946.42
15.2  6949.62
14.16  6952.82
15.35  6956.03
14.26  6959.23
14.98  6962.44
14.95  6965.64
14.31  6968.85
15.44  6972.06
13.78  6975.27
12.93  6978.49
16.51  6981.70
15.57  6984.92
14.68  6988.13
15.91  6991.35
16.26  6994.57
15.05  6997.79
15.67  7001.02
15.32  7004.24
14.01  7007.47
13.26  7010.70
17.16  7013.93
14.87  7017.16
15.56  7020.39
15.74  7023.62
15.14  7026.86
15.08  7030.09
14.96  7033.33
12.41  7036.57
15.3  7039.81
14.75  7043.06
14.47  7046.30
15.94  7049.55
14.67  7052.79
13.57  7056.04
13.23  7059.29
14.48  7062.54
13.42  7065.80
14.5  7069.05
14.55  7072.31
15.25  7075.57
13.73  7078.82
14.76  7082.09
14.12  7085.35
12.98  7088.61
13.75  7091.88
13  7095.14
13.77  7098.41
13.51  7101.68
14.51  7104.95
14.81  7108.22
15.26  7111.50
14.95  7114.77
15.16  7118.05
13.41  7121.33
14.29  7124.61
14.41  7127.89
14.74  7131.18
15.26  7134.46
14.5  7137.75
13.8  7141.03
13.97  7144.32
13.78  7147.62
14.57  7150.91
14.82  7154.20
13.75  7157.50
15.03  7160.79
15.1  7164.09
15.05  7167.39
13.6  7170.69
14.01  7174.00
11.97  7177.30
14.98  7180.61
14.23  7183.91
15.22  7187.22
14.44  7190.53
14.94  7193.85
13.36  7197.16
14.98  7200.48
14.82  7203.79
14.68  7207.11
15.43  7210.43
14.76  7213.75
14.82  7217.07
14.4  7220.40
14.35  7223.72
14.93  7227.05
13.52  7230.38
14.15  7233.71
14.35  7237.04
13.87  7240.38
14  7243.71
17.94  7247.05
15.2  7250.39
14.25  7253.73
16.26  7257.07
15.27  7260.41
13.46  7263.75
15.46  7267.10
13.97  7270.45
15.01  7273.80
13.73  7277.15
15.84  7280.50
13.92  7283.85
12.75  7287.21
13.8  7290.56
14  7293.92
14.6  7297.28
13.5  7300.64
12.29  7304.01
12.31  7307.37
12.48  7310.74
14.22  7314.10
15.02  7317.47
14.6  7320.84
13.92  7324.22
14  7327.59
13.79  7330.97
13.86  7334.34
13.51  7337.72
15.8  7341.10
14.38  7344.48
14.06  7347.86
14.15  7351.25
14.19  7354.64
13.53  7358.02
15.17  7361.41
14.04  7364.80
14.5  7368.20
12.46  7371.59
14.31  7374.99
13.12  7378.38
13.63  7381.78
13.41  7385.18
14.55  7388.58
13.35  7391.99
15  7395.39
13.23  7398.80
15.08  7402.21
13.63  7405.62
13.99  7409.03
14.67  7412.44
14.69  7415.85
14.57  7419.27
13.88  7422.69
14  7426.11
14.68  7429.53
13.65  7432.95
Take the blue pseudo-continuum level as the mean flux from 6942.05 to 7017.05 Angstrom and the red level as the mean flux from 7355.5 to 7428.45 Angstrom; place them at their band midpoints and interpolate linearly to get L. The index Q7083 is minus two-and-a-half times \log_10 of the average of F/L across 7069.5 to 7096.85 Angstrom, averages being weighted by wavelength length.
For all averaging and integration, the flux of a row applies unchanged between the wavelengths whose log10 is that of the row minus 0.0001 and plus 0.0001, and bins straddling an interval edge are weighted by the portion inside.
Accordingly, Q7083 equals 0.05 mag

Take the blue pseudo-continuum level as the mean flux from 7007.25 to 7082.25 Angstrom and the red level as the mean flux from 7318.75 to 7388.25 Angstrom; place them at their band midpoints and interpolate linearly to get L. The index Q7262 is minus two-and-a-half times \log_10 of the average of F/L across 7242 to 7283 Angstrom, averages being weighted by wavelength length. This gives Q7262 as -0.06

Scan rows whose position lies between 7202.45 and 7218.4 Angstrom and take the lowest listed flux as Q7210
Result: 14.68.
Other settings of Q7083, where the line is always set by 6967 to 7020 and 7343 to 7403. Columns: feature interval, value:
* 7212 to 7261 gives -0.032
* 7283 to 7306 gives 0.054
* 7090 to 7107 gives 0.079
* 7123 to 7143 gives 0.013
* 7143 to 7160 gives 0.029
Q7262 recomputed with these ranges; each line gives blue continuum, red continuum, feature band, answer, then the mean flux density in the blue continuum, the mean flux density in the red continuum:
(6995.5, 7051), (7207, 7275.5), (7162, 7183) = 0.052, 15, 14.8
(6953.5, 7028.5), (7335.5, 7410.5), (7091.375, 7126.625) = 0.038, 15.1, 14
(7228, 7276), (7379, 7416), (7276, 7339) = 0.053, 14.8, 14.1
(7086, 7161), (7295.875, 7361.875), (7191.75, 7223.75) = -0.041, 14.2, 13.9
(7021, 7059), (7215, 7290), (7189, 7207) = 0.008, 14.7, 14.6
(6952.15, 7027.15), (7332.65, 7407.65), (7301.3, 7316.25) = 0.101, 15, 14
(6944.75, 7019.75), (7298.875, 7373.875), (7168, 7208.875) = 0.005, 15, 13.9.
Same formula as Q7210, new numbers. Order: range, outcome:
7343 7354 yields 14.06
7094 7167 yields 13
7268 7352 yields 12.29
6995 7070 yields 12.41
